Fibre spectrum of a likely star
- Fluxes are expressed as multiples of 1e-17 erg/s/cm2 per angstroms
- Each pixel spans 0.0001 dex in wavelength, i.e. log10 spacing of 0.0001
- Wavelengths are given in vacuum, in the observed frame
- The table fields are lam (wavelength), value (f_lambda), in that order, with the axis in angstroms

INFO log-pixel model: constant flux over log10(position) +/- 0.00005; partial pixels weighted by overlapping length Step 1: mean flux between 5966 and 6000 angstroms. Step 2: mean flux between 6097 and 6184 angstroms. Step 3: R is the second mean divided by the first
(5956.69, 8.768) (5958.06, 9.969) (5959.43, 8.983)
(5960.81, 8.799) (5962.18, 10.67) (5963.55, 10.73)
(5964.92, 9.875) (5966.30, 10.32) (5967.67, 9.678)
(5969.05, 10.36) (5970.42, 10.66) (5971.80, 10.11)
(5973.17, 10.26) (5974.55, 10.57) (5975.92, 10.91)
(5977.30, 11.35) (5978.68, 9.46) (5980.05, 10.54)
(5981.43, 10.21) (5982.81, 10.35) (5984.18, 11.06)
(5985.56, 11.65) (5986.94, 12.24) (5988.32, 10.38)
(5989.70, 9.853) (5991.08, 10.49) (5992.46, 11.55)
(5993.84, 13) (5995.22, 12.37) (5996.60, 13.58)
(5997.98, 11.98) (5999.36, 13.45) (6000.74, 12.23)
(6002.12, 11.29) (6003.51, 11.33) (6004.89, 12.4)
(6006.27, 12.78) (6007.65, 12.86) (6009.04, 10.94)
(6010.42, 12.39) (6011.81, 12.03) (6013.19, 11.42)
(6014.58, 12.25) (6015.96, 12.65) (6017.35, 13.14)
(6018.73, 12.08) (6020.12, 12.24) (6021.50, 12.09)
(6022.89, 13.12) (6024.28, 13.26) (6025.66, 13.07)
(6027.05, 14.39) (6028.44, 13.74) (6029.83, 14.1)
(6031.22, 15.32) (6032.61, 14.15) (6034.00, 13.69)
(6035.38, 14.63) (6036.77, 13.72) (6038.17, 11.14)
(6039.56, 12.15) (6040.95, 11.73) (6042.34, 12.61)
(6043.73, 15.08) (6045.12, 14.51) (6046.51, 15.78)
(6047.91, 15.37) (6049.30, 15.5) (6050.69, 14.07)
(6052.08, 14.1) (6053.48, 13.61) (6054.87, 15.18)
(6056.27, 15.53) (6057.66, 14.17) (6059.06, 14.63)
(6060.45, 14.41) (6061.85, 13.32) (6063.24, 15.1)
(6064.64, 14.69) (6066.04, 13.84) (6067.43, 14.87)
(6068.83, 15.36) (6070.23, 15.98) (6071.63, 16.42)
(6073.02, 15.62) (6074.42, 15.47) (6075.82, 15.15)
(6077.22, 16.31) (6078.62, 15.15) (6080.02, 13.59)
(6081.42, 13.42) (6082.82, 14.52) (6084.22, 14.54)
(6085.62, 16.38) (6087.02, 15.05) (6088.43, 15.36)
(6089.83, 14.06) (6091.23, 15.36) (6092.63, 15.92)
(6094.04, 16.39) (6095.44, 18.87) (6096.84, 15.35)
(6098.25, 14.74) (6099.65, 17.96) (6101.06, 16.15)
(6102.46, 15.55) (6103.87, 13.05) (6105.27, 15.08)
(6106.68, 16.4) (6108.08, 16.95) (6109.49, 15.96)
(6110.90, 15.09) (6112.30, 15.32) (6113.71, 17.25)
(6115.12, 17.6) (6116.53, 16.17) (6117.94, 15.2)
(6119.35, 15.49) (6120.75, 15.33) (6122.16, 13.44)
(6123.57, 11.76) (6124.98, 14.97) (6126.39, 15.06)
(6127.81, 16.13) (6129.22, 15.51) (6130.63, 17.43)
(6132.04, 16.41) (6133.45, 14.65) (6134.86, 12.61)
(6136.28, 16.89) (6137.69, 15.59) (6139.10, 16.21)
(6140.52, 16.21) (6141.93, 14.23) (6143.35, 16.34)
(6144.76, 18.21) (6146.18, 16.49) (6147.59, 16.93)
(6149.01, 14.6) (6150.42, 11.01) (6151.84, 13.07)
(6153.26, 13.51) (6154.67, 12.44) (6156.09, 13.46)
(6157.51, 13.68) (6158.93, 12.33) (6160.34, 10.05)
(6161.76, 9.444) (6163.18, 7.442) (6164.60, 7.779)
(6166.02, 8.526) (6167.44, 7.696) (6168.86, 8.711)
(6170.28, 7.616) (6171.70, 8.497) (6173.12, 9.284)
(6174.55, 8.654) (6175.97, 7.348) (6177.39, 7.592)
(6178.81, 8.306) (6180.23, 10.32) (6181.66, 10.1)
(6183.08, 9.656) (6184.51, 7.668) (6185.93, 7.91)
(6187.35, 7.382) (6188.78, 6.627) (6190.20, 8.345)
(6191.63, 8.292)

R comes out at 1.2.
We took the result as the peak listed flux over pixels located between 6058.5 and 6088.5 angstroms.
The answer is 16.42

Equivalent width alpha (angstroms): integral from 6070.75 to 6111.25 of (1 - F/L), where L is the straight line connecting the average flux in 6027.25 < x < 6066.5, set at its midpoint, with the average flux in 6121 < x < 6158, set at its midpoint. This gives -2.9 angstroms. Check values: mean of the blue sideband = 14.1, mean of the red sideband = 14.9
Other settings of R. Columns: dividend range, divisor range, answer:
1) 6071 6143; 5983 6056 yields 1.20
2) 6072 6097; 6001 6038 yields 1.20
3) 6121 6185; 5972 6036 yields 1.02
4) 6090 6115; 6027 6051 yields 1.14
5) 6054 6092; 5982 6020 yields 1.25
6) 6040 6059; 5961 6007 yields 1.29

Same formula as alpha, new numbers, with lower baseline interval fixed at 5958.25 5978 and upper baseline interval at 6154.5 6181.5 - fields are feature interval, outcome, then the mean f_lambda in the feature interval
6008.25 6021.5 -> -2.8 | 12.1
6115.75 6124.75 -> -4.7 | 14.6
